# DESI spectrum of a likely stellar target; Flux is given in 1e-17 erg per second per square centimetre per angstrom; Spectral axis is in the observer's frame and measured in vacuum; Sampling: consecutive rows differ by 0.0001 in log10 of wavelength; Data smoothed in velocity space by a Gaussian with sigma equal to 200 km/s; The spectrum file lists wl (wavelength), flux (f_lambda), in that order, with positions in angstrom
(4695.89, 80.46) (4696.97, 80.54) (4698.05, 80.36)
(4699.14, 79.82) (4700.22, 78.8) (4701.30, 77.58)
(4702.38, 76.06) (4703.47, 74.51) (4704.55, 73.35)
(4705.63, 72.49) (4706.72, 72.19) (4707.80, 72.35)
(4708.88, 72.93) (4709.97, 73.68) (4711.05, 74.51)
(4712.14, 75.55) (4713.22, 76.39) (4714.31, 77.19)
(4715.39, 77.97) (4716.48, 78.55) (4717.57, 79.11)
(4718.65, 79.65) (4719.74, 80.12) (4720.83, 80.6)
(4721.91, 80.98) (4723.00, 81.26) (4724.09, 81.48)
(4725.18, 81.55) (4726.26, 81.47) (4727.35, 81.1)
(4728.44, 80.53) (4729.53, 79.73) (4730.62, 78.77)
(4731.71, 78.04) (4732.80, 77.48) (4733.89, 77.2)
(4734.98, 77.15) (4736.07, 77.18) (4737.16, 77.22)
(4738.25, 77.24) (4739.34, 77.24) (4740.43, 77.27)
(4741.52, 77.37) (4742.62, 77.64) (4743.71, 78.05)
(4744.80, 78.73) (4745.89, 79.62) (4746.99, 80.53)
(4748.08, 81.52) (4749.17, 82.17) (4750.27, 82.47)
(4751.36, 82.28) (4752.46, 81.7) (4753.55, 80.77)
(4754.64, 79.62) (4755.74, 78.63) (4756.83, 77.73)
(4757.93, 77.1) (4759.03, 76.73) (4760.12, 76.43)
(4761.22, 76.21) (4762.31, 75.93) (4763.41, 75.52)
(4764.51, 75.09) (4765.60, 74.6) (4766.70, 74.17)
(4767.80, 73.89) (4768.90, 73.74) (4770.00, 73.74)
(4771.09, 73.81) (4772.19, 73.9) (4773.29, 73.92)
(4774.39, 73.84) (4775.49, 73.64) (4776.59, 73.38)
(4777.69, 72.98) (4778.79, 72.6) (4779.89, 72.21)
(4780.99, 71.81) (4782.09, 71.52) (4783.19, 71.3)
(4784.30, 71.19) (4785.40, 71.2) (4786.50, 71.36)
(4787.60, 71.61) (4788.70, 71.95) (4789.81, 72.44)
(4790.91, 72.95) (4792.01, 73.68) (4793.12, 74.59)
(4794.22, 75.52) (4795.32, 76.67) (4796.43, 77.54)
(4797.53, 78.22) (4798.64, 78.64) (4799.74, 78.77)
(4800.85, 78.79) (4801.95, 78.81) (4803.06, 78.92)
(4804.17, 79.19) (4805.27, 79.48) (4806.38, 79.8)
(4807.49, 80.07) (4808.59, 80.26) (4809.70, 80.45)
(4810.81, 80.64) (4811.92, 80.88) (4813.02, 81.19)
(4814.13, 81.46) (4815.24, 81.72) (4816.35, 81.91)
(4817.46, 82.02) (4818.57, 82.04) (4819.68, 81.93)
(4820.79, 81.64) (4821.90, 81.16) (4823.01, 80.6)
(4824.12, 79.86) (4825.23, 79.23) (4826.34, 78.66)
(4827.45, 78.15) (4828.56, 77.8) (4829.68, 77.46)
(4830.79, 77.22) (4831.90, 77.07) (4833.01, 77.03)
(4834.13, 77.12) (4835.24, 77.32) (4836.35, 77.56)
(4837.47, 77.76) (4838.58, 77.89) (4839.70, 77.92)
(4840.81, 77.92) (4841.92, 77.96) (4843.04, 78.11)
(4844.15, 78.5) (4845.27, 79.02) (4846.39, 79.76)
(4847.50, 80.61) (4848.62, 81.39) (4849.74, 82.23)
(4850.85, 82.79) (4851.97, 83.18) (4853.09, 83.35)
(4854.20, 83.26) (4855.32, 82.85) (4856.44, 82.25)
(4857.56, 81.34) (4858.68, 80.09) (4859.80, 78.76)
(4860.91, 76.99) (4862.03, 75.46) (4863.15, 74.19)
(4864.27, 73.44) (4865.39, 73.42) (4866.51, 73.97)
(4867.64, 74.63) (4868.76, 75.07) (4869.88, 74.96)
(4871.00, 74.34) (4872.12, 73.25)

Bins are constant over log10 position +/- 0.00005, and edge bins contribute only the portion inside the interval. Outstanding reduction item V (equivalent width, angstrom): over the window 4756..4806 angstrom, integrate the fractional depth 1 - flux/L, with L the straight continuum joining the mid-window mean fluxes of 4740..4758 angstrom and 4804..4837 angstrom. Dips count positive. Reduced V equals 3.0 angstrom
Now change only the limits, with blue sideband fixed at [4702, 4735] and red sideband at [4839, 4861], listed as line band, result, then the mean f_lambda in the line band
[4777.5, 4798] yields 1.5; 73.2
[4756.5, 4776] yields 0.9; 75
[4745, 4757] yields -0.4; 80.7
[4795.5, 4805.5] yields 0.1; 78.6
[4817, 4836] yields 0.2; 79.2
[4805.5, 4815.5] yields -0.1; 80.6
